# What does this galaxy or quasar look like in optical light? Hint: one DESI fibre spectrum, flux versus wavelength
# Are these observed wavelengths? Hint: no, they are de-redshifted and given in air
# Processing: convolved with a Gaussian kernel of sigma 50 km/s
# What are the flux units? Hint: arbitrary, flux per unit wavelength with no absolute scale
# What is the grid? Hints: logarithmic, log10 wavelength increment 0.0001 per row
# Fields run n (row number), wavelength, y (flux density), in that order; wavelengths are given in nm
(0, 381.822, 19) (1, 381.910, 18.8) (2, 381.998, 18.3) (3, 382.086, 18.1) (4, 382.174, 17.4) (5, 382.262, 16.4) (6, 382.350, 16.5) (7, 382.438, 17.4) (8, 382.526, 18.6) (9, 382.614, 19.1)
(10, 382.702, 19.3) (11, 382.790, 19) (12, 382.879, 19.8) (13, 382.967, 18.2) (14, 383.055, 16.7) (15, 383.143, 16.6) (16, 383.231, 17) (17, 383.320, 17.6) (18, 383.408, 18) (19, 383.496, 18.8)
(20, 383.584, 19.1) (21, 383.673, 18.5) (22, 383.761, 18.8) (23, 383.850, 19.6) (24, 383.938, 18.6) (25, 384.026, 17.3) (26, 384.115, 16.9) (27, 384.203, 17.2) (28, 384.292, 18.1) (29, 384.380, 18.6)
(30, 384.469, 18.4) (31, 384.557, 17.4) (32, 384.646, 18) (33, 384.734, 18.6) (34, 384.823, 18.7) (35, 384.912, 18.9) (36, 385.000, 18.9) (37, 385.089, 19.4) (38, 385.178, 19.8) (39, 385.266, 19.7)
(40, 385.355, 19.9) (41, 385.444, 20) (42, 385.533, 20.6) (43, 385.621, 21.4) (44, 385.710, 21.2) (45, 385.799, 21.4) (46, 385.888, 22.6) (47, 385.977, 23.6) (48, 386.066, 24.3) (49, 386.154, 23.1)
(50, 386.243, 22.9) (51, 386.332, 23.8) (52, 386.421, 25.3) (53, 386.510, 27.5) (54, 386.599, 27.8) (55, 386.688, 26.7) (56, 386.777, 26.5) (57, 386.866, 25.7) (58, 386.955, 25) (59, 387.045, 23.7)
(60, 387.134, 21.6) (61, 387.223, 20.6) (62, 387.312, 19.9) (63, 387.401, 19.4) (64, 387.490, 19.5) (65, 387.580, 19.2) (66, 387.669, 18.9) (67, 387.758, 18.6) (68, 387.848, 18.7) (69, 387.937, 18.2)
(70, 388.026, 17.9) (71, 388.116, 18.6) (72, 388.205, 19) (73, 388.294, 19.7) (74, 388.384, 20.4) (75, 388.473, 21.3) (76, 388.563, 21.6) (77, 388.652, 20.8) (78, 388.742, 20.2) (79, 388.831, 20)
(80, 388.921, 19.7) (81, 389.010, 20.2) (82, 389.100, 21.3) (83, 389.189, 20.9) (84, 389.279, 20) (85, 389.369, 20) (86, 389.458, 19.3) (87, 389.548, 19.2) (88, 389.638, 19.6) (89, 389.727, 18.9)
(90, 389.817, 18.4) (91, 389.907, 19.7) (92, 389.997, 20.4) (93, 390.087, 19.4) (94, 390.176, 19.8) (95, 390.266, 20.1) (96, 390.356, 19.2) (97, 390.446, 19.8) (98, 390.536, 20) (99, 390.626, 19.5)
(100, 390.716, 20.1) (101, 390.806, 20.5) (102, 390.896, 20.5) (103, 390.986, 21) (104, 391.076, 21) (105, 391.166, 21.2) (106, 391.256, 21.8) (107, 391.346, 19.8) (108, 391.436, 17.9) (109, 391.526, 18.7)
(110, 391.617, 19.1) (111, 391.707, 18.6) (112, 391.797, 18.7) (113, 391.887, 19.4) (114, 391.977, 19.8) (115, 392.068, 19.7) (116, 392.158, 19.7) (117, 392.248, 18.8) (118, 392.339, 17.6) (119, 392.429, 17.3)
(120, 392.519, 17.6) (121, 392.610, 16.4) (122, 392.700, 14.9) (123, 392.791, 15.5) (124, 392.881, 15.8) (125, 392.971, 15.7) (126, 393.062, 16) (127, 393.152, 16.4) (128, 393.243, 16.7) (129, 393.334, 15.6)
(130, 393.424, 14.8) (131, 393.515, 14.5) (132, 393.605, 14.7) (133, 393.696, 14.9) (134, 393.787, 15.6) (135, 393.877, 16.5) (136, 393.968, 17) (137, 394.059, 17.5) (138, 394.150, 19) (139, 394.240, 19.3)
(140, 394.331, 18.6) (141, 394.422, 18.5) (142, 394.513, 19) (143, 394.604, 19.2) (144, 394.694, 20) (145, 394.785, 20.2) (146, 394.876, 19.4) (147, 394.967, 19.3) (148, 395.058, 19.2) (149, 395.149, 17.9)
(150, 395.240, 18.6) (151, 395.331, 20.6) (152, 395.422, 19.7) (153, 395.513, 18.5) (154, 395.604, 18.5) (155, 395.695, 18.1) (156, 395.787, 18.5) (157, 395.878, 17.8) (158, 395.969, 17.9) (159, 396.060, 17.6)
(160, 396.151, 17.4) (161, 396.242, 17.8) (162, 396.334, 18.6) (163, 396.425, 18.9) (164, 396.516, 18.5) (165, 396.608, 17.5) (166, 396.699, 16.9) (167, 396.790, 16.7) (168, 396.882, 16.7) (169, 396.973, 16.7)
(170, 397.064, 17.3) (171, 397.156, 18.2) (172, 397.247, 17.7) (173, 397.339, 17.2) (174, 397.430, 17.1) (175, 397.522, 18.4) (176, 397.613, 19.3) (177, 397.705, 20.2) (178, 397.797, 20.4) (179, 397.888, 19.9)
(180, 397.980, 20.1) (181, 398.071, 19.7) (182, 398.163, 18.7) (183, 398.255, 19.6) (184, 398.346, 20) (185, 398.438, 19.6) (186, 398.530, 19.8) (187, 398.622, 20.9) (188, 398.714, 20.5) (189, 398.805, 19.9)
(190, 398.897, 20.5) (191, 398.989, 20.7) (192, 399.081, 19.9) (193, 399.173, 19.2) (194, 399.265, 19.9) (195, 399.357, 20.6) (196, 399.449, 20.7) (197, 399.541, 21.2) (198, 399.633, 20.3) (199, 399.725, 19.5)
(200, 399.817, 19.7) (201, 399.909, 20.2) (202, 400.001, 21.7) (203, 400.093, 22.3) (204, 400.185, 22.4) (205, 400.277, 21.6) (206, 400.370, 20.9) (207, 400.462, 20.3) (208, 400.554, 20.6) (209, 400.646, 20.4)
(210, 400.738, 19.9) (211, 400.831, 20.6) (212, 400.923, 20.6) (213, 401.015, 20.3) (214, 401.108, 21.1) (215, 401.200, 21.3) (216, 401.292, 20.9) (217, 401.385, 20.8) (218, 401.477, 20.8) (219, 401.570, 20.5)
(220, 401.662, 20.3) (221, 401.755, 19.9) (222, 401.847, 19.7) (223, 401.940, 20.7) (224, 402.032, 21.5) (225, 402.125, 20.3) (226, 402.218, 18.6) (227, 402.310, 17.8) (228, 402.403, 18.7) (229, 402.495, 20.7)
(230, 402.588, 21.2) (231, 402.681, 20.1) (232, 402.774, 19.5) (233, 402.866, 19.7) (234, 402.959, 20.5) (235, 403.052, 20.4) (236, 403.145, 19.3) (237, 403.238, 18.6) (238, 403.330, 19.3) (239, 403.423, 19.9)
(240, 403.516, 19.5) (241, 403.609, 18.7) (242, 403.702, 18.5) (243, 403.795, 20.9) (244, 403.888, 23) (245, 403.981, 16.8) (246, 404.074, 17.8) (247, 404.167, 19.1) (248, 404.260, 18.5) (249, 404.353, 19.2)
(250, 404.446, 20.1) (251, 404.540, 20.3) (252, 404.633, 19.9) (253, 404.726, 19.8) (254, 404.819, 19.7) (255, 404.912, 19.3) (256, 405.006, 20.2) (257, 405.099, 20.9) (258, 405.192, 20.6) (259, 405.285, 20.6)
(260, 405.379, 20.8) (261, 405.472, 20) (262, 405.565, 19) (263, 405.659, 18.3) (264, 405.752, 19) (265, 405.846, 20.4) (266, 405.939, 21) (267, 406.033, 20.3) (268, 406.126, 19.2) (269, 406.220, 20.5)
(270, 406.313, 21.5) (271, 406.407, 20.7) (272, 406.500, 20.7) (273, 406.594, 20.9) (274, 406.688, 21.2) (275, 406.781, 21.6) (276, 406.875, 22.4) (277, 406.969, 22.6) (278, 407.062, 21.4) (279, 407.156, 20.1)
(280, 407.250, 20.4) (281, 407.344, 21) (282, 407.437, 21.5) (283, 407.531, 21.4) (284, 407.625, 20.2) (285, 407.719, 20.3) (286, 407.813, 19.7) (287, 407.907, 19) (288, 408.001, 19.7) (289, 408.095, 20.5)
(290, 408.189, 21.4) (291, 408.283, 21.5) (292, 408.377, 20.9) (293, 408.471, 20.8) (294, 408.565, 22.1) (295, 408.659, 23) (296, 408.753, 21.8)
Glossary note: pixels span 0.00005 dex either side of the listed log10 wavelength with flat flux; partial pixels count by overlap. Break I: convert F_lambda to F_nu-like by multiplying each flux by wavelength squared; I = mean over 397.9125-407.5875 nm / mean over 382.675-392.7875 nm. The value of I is 1.10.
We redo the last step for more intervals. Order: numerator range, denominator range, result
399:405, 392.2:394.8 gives 1.23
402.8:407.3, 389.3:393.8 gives 1.17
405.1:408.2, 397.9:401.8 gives 1.04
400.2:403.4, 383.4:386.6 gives 1.09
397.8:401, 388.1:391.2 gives 1.07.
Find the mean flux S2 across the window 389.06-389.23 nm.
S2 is 21.2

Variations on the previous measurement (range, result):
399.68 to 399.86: 19.6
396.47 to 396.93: 17.3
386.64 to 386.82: 26.6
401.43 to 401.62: 20.7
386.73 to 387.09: 25.2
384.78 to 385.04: 18.9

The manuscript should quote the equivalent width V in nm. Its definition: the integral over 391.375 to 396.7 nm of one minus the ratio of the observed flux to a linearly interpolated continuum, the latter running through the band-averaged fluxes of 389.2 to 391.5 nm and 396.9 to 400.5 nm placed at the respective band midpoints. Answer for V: 0.54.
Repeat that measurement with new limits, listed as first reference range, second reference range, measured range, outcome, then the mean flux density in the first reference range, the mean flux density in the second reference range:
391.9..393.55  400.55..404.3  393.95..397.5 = -0.10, 16.9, 19.9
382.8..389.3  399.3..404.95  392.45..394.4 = 0.37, 20.3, 20.1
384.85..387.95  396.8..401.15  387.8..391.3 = 0.23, 21.9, 19.8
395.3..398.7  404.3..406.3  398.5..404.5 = -0.25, 18.6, 20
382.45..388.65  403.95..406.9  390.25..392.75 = 0.12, 20.2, 20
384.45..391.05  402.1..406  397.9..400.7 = -0.06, 20.7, 19.7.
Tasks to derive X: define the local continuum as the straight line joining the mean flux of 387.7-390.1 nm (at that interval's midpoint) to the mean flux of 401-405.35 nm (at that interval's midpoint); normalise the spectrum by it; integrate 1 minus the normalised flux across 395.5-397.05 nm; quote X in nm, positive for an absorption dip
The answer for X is 0.159 nm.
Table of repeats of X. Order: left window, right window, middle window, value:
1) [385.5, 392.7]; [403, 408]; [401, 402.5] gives 0.000 nm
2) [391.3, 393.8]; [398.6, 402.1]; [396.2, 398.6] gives 0.095 nm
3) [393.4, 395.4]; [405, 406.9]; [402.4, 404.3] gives 0.030 nm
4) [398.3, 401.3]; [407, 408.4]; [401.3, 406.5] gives 0.176 nm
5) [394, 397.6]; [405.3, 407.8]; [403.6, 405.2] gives 0.042 nm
